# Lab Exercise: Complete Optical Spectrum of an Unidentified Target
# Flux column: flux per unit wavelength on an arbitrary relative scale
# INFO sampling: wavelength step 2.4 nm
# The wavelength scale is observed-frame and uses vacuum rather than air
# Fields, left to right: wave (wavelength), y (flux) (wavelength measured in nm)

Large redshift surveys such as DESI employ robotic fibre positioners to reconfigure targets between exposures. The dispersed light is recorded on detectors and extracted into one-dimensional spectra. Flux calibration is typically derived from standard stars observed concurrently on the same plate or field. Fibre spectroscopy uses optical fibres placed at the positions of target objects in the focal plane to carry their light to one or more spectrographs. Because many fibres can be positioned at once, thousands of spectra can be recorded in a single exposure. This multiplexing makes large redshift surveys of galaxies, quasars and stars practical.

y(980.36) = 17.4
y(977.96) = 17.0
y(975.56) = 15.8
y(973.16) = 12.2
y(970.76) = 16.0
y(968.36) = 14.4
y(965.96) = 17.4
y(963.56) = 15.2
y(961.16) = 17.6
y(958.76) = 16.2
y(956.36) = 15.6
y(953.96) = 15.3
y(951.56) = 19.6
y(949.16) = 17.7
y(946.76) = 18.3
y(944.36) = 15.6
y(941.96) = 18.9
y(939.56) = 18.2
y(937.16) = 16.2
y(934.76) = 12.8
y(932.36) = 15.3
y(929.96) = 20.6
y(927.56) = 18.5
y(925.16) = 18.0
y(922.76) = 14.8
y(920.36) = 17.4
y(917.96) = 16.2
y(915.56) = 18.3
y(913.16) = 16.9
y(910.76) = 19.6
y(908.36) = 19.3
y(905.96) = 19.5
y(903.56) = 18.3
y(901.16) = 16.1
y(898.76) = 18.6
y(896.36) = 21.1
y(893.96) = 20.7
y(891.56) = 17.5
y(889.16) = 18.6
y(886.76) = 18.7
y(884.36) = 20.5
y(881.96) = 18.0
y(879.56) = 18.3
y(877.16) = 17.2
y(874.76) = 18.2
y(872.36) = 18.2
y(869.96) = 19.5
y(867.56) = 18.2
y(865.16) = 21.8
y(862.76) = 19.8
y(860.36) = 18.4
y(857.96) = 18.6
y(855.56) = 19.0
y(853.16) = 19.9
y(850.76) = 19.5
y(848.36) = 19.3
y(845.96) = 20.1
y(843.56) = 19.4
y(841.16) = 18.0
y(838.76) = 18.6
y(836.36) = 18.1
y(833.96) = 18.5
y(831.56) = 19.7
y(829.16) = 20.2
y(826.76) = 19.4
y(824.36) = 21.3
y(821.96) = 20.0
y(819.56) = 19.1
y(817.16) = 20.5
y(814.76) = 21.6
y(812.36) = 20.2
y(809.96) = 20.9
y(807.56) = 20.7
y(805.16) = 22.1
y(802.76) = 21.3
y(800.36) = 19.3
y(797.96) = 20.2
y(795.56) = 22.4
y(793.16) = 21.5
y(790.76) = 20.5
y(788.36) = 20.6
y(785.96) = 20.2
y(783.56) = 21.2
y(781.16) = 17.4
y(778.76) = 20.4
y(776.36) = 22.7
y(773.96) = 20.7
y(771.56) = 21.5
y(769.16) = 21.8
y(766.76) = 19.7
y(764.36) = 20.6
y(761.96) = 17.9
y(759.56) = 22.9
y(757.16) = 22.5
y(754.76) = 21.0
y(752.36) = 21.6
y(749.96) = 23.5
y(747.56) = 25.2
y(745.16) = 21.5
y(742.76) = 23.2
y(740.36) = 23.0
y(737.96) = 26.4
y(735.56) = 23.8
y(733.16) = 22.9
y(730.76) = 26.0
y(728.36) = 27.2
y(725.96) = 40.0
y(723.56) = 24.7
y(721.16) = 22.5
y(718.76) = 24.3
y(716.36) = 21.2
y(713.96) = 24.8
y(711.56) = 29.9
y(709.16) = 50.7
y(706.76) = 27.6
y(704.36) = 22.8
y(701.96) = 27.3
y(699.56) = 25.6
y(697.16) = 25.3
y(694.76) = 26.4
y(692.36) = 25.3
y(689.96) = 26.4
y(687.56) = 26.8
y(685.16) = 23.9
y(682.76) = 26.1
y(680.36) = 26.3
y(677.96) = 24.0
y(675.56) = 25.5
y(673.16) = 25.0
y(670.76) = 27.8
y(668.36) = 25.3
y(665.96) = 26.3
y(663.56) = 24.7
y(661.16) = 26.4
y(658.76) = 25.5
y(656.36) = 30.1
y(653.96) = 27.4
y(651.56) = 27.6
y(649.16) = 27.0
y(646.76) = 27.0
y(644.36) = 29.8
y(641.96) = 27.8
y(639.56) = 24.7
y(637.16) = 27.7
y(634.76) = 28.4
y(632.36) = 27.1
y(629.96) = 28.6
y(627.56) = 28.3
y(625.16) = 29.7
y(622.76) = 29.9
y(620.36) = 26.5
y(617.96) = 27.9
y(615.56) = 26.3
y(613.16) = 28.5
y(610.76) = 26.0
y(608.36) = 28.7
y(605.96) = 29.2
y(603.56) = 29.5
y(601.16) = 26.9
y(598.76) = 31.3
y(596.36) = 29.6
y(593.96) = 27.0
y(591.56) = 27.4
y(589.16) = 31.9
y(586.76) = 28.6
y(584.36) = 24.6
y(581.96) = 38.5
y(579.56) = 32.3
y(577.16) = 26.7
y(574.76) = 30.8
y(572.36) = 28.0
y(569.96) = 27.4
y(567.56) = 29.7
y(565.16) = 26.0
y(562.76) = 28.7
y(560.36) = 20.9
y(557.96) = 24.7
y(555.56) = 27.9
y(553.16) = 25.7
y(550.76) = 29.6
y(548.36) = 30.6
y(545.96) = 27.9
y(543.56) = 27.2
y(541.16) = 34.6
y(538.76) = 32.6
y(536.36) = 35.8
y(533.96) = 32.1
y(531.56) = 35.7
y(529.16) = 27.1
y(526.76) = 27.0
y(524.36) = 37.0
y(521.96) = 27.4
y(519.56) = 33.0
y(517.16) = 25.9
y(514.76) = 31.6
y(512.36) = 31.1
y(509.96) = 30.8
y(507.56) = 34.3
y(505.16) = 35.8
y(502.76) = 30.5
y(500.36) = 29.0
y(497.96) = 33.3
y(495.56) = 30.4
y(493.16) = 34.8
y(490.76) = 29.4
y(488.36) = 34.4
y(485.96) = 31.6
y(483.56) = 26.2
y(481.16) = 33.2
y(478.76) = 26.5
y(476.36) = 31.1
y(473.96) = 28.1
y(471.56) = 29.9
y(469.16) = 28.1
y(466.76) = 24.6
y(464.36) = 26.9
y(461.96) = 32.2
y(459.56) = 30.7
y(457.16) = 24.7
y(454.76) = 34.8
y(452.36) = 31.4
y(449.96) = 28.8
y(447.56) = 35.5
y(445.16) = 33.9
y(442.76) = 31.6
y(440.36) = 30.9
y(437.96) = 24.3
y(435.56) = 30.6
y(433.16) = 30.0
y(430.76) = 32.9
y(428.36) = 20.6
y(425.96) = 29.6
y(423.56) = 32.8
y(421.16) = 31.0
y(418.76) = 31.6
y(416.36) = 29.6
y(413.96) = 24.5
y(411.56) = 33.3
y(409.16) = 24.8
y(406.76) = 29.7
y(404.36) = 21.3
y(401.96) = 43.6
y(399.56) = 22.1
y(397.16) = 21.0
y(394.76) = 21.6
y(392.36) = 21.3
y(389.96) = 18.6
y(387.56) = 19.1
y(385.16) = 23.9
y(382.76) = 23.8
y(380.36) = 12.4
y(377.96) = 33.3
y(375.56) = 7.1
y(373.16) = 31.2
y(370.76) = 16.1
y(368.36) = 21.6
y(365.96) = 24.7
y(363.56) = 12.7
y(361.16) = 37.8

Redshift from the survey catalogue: 0.08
